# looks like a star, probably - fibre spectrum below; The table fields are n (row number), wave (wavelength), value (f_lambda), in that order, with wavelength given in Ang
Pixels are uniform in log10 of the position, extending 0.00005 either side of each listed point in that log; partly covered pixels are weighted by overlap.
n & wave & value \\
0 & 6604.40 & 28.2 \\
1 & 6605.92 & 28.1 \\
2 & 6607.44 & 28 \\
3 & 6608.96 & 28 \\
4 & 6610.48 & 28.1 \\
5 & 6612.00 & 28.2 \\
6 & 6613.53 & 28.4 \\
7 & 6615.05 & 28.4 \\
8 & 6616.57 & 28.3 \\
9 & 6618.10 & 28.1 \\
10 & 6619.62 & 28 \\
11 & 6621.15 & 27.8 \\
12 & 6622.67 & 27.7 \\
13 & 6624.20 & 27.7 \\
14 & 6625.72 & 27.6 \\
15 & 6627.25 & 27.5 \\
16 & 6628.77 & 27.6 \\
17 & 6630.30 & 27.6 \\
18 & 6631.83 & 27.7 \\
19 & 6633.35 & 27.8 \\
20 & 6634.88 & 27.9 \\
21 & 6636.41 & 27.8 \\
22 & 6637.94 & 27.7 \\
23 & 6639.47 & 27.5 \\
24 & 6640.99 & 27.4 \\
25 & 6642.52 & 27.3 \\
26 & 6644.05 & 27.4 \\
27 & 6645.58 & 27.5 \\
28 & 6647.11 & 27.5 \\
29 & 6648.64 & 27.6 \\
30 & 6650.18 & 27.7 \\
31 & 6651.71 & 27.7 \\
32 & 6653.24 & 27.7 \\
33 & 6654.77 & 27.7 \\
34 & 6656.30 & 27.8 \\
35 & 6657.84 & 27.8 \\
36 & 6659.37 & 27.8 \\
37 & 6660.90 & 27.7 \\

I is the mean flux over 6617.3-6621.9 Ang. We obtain 27.9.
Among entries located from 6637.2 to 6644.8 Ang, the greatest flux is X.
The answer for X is 27.7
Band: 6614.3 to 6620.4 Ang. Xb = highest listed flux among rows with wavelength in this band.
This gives 28.4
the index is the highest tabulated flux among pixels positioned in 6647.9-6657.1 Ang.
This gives 27.8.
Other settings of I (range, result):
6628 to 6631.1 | 27.6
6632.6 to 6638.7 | 27.8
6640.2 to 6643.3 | 27.4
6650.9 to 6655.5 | 27.7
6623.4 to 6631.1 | 27.6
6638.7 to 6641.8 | 27.5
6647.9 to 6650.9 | 27.6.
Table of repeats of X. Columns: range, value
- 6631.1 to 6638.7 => 27.9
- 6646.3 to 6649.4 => 27.6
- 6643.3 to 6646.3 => 27.5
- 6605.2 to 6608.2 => 28.1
